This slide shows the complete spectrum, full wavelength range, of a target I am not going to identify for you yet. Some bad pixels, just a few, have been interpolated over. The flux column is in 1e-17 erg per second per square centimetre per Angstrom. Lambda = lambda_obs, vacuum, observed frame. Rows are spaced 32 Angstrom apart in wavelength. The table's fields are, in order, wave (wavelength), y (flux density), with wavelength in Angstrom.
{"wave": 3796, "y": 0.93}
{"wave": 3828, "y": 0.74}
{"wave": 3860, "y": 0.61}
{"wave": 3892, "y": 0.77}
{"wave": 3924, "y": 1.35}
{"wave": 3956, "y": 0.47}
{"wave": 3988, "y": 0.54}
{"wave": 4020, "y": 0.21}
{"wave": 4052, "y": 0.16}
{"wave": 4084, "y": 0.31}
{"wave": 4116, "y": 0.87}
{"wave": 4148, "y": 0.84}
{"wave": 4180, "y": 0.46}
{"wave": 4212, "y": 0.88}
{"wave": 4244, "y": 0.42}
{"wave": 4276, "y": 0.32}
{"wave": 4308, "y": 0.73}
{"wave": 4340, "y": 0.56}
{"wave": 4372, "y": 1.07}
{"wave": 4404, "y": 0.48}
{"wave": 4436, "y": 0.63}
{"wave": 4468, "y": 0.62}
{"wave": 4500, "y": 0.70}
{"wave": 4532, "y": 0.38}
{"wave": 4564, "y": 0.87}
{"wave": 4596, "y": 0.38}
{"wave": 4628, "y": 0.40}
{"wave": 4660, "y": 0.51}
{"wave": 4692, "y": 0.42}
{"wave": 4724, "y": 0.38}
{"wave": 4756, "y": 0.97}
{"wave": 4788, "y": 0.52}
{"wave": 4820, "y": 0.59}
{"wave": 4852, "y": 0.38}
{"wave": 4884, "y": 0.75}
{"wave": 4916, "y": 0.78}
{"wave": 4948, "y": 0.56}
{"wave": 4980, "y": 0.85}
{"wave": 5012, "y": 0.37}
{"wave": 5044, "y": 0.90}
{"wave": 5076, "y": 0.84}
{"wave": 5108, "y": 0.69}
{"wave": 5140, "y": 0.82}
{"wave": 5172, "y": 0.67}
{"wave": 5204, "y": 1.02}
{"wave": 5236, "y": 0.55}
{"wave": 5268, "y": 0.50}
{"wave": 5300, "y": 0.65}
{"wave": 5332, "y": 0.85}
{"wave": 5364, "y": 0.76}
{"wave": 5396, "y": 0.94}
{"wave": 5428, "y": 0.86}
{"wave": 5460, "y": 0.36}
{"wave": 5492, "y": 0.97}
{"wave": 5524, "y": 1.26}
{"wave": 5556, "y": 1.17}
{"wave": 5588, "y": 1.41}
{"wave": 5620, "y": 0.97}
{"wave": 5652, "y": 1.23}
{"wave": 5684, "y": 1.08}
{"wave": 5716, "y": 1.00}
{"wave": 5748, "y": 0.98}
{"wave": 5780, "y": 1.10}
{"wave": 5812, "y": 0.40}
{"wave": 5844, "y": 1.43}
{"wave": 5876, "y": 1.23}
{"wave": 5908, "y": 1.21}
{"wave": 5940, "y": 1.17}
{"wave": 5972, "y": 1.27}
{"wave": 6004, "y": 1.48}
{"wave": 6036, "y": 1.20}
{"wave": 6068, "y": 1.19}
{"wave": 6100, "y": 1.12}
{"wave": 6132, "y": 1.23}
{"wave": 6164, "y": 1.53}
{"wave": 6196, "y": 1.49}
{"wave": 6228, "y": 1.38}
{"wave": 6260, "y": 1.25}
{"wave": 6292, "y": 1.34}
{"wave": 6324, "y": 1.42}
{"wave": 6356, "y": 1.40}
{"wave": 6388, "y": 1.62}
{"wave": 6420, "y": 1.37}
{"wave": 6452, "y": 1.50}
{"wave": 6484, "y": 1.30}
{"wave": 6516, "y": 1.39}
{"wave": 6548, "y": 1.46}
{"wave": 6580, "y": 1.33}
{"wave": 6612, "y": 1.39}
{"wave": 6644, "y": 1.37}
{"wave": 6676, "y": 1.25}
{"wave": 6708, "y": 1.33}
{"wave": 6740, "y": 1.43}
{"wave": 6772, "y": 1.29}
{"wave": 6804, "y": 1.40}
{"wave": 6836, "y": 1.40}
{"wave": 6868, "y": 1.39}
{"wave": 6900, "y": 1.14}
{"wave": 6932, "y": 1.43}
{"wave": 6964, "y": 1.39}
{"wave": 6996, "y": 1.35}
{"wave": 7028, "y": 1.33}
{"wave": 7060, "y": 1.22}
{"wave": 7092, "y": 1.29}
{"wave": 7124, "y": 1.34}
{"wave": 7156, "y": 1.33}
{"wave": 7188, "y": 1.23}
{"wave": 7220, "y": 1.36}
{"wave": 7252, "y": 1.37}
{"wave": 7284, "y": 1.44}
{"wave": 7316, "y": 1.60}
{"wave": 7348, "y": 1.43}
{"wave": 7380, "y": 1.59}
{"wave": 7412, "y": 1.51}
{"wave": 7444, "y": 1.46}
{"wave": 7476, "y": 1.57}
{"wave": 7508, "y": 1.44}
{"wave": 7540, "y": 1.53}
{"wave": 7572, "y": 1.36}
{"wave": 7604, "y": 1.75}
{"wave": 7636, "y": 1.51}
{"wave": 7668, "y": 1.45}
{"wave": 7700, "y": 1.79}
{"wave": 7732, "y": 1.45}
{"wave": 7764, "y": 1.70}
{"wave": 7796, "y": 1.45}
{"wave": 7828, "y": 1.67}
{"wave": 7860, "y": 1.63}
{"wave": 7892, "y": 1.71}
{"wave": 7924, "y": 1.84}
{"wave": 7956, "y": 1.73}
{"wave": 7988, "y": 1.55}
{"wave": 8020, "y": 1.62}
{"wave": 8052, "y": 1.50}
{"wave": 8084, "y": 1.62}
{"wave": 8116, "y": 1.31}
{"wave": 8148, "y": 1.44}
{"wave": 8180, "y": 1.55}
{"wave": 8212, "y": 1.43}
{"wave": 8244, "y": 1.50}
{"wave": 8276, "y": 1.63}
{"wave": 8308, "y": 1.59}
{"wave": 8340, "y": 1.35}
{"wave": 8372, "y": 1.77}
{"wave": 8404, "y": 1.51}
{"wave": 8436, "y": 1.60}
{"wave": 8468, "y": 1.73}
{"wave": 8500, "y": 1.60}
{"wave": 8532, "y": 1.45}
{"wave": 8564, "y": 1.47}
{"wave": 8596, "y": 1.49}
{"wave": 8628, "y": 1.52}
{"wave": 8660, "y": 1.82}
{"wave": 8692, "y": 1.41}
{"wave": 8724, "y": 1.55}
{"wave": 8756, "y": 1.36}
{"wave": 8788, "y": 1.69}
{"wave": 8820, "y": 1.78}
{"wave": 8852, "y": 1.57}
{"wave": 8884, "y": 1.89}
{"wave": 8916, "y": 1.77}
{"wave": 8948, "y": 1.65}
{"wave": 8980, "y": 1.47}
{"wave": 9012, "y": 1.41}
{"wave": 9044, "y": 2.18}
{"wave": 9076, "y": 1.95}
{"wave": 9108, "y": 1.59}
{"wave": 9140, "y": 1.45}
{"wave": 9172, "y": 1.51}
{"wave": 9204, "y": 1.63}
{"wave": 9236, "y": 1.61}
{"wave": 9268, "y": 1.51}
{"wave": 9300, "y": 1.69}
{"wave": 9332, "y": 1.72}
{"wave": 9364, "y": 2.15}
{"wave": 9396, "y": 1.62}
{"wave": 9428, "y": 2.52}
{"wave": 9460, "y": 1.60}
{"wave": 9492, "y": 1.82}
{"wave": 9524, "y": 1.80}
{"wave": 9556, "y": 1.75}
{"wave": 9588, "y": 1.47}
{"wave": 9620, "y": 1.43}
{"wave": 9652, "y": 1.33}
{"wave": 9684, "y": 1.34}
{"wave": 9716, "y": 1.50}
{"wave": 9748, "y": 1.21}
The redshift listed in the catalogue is 0.38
